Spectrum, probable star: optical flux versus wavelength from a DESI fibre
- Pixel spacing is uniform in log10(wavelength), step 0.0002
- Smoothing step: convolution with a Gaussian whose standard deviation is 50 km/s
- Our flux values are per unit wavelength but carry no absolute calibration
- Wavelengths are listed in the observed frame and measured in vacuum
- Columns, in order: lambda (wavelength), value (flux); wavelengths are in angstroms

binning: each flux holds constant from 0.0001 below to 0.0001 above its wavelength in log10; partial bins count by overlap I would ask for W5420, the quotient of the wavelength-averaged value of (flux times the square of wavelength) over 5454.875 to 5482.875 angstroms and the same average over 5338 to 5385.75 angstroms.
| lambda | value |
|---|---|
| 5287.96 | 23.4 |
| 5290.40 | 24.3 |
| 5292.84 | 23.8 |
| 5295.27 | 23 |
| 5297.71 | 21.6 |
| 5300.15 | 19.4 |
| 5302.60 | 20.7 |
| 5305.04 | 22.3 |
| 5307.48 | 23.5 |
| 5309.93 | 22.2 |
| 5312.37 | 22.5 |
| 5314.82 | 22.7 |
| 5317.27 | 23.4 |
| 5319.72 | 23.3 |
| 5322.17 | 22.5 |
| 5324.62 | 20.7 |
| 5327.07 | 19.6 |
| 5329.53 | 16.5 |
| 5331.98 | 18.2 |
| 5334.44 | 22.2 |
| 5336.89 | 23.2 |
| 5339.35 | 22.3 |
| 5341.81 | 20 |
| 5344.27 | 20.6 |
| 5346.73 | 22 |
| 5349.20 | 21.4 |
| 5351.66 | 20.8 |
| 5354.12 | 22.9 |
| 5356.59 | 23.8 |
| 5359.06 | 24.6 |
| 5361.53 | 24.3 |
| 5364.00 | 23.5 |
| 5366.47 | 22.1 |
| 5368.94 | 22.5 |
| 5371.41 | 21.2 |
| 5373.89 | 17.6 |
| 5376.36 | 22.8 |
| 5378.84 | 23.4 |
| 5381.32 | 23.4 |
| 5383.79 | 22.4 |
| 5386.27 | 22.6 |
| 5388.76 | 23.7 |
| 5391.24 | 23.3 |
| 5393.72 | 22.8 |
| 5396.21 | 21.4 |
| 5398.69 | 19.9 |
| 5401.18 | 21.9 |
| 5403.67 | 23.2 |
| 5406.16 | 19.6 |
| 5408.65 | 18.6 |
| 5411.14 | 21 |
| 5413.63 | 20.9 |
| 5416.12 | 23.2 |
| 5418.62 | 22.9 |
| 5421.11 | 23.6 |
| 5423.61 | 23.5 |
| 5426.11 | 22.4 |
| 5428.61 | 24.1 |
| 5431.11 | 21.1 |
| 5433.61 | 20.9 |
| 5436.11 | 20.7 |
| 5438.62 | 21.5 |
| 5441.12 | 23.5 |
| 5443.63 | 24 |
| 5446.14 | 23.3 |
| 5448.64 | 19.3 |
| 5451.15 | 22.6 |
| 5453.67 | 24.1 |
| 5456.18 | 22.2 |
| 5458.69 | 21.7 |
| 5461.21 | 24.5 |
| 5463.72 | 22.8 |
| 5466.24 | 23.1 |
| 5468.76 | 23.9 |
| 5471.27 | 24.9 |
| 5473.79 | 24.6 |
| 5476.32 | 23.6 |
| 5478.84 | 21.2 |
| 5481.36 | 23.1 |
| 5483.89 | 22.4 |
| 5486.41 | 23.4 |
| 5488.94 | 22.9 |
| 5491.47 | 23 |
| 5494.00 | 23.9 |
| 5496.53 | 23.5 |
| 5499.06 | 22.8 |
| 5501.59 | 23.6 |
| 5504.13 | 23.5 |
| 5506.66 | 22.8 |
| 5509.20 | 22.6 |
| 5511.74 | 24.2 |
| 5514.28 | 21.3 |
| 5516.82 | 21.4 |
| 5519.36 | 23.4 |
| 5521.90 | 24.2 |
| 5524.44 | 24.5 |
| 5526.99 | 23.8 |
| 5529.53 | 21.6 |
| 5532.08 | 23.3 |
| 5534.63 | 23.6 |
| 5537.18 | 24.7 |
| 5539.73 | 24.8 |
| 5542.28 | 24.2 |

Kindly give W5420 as 1.09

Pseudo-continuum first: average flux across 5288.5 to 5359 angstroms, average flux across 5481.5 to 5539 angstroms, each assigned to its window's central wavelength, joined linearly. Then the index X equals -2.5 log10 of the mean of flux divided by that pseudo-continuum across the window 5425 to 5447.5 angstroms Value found 0.014 mag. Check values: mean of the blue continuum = 21.8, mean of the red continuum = 23.2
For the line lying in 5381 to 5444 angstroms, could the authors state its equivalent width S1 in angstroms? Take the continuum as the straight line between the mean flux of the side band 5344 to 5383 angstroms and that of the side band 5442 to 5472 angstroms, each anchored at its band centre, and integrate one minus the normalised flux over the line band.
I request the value 1.61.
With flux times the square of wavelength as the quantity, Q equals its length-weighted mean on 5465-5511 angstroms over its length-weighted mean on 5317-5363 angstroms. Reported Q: 1.1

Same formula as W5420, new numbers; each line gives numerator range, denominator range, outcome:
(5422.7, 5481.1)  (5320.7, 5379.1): 1.09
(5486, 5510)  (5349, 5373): 1.08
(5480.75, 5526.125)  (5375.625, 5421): 1.09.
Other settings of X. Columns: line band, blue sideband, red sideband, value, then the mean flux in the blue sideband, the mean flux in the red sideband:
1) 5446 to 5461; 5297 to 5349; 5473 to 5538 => 0.02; 21.4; 23.2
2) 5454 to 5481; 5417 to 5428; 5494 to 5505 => 0.00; 23.2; 23.4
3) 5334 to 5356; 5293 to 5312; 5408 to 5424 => 0.01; 22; 22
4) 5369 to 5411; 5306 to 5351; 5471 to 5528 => 0.02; 21.5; 23.2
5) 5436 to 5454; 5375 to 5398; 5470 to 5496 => 0.03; 22.8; 23.3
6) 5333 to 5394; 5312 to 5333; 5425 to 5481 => -0.04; 21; 22.7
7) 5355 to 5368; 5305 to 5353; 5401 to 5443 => -0.09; 21.5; 22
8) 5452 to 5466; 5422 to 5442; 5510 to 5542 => -0.02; 22.2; 23.4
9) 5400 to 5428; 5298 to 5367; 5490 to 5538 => 0.03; 21.8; 23.2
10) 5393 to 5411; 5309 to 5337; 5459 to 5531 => 0.06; 21.3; 23.2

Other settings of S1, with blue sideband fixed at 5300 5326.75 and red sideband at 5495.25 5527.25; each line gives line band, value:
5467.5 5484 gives -0.33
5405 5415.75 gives 1.12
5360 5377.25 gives 0.30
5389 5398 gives 0.03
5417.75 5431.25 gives -0.22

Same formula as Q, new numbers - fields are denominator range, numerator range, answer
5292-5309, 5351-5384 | 1.05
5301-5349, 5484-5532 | 1.15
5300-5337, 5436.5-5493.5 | 1.13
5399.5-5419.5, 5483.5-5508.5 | 1.12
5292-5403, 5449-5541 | 1.12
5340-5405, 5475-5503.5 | 1.08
